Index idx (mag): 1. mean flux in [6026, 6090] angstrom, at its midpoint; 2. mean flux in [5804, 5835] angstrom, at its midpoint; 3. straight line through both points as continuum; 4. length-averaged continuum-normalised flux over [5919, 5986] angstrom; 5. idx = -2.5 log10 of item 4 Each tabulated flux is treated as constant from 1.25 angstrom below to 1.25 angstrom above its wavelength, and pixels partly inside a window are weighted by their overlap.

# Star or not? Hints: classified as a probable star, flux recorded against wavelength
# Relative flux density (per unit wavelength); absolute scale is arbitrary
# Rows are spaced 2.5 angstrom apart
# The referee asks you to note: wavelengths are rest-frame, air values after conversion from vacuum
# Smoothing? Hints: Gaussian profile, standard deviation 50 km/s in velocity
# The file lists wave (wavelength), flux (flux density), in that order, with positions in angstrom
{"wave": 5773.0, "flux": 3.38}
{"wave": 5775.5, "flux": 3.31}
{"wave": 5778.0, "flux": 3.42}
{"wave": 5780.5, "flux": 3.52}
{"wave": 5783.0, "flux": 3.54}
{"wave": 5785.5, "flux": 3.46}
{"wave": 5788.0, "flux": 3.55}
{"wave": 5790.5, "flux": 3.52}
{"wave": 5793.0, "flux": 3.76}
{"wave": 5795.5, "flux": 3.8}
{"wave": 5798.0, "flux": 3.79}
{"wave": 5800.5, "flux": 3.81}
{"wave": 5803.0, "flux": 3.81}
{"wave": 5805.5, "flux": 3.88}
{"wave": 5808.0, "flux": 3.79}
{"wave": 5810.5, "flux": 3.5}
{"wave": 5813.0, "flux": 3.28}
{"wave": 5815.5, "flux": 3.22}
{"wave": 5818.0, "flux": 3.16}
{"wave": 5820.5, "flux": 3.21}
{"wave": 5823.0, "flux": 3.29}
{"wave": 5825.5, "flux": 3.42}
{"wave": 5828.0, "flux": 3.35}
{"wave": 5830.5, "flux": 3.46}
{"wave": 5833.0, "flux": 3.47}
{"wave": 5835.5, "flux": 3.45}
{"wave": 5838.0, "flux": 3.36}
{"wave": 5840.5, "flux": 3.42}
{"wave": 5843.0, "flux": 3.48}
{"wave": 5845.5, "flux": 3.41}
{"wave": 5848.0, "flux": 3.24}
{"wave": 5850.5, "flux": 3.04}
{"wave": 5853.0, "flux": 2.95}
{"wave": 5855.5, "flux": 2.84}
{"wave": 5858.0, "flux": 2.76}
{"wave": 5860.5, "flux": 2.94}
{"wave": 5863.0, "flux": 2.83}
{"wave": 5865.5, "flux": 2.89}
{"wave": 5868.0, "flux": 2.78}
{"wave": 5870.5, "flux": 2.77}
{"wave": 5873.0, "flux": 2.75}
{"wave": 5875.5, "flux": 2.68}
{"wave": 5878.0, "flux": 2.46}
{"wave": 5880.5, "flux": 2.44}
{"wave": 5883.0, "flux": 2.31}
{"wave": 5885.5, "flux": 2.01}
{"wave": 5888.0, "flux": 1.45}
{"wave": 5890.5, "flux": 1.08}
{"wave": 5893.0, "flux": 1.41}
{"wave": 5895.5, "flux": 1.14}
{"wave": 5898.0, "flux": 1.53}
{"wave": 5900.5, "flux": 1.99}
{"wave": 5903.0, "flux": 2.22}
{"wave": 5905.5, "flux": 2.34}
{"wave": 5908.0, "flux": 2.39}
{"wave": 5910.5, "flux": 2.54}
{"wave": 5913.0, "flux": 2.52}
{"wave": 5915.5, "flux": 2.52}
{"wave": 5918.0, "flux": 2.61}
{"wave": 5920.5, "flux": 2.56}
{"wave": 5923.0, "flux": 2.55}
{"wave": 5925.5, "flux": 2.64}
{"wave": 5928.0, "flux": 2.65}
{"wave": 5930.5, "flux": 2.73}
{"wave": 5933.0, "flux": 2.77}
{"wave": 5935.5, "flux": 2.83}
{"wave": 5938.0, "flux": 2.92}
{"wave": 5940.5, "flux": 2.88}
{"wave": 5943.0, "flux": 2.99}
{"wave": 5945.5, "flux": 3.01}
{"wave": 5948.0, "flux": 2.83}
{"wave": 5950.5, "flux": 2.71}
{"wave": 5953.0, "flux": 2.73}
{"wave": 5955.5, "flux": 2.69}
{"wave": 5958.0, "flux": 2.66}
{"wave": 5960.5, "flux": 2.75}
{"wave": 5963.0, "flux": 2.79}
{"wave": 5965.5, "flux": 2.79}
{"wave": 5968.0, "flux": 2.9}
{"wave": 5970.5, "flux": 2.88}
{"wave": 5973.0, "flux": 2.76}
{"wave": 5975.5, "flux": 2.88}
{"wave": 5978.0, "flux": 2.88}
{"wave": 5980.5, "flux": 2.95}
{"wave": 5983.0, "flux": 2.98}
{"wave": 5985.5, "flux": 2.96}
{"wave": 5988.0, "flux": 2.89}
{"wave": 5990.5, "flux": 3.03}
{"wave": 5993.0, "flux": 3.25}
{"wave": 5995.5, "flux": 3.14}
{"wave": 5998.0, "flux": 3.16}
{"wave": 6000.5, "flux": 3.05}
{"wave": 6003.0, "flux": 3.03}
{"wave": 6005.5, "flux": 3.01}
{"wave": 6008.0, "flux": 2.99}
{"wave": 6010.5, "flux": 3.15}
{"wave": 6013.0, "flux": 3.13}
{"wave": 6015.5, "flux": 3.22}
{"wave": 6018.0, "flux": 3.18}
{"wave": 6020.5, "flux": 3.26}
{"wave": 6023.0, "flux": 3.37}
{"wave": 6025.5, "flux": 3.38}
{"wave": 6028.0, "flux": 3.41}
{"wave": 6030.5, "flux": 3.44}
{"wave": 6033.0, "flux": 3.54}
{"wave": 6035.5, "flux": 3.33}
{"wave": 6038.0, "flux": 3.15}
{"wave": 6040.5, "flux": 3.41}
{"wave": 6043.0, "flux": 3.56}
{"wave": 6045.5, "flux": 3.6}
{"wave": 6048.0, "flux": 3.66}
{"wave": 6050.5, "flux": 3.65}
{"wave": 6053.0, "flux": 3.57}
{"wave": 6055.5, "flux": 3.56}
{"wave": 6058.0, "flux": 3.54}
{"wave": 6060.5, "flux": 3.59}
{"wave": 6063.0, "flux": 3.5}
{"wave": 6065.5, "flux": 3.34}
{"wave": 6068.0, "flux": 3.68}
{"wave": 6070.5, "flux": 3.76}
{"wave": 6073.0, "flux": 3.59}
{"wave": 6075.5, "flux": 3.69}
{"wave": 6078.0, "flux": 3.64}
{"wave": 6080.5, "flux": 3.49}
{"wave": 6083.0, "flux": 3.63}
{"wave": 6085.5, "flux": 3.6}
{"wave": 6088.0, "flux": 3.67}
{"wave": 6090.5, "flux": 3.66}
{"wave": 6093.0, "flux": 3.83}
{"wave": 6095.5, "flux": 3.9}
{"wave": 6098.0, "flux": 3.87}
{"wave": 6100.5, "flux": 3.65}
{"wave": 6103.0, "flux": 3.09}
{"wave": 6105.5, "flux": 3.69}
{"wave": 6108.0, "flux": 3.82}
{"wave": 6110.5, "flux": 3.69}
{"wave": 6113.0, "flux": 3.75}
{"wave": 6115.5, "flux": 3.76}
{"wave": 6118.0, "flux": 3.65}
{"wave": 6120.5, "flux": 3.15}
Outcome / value 0.239 mag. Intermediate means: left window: 3.42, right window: 3.54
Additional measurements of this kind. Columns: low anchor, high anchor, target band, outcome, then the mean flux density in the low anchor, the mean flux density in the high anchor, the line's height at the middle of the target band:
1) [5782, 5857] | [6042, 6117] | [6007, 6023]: 0.13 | 3.44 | 3.63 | 3.59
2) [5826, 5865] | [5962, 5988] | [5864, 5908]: 0.40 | 3.2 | 2.88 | 3.1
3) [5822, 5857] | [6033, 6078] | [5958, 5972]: 0.22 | 3.29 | 3.54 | 3.44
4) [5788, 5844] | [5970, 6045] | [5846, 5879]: 0.20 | 3.51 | 3.15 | 3.42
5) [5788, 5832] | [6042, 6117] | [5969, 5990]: 0.23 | 3.53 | 3.63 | 3.6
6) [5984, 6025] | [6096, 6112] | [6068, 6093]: -0.04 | 3.12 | 3.65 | 3.52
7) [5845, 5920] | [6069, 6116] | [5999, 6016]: 0.03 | 2.42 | 3.67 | 3.16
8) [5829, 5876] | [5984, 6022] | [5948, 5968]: 0.13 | 3.09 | 3.1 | 3.09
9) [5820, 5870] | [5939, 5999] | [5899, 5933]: 0.21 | 3.17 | 2.89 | 3.01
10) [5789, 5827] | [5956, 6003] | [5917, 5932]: 0.19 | 3.55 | 2.93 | 3.13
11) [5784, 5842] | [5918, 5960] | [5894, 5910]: 0.45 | 3.51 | 2.75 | 2.98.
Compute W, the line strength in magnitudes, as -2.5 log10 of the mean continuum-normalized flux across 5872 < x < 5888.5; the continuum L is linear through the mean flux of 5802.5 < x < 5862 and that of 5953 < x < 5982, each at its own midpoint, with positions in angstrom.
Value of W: 0.32 mag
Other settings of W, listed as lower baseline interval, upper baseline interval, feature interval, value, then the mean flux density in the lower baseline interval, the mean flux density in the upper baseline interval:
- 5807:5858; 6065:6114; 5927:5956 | 0.221 mag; 3.3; 3.66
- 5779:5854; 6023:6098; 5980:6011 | 0.163 mag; 3.47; 3.57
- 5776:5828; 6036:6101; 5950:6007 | 0.224 mag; 3.53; 3.6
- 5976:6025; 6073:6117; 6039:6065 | -0.047 mag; 3.09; 3.67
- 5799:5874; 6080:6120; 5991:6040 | 0.101 mag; 3.26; 3.67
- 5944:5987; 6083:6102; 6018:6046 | -0.029 mag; 2.83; 3.72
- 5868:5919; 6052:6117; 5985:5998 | -0.053 mag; 2.17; 3.64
